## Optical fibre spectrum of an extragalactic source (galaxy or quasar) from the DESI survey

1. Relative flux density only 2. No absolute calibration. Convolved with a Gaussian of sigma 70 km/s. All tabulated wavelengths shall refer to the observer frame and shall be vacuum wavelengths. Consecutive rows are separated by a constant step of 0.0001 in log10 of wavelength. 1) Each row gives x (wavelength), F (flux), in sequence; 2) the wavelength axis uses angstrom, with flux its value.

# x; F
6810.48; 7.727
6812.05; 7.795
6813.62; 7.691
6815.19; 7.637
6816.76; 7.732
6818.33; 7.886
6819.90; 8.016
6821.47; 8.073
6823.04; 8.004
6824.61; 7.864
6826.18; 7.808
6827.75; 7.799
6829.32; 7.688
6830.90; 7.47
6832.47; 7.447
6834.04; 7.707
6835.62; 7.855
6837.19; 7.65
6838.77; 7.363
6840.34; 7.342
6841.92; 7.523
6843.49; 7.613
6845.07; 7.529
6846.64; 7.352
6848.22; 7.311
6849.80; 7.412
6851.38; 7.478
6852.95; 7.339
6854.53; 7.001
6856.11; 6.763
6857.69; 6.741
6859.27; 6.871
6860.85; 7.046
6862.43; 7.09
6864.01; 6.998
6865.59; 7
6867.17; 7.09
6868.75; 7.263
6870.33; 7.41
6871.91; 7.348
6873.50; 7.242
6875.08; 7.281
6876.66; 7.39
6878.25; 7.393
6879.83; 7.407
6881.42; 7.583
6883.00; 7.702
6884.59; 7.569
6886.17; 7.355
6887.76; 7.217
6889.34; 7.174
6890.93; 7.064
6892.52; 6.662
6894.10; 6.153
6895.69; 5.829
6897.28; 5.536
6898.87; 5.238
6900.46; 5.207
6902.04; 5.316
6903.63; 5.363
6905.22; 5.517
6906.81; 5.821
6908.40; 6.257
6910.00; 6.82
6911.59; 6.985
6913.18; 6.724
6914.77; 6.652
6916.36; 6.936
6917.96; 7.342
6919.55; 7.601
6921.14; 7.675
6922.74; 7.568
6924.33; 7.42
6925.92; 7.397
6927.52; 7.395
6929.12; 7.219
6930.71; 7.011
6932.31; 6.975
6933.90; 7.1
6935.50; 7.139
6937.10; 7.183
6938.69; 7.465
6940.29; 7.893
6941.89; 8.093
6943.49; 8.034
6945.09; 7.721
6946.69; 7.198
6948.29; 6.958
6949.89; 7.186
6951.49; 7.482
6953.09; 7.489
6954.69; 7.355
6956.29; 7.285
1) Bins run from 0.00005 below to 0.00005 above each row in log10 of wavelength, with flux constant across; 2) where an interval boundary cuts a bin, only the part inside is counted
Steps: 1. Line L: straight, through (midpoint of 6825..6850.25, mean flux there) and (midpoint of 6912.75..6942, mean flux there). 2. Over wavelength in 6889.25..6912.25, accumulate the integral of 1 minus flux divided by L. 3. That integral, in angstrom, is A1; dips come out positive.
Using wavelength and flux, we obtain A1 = 4.2 angstrom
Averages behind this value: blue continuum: 7.56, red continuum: 7.29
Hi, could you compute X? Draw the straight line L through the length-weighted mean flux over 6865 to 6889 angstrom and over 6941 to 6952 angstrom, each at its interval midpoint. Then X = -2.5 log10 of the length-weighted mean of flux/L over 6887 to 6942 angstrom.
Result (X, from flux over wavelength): 0.11 mag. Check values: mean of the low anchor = 7.35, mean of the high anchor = 7.53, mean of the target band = 6.75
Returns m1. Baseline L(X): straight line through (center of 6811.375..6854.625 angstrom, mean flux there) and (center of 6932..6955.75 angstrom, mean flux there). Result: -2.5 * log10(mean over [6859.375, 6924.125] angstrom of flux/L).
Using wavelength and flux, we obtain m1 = 0.11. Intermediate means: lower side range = 7.63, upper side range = 7.43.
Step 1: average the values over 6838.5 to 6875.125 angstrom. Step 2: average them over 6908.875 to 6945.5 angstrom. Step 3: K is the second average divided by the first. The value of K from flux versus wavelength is 1.01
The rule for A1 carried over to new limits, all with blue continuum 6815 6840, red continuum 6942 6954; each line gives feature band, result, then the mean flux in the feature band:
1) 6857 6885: 1.5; 7.24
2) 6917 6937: 0.6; 7.31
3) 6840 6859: 1.1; 7.27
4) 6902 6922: 2.6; 6.59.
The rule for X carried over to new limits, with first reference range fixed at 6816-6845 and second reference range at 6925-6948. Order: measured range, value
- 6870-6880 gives 0.034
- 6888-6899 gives 0.186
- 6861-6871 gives 0.069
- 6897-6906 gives 0.366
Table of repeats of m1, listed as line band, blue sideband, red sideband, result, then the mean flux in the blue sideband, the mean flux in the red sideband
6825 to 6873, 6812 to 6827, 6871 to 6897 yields 0.025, 7.86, 7.12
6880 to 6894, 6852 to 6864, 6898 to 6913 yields -0.149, 6.99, 5.87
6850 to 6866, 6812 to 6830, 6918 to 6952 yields 0.096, 7.84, 7.41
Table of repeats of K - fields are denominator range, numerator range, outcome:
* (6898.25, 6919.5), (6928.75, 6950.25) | 1.18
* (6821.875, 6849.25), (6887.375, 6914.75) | 0.81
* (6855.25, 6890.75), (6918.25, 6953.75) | 1.03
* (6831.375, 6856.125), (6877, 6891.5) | 0.99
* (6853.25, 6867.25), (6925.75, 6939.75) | 1.04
